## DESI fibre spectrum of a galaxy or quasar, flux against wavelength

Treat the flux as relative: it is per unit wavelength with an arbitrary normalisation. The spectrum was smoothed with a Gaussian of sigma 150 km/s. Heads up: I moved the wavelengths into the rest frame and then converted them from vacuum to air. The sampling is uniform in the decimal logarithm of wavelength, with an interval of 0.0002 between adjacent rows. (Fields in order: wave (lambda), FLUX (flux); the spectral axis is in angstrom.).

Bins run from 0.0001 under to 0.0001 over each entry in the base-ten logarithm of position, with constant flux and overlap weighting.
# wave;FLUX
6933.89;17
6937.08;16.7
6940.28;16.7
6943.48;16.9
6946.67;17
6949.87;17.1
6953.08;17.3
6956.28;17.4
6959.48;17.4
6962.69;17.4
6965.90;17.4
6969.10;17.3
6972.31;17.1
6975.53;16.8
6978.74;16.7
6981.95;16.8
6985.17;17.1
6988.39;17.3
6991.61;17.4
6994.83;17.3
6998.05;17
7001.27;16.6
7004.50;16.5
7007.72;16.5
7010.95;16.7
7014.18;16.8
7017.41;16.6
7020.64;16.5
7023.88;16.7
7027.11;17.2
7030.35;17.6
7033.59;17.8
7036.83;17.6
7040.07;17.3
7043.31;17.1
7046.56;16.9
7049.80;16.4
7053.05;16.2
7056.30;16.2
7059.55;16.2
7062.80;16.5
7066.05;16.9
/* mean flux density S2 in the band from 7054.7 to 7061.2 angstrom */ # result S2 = 16.2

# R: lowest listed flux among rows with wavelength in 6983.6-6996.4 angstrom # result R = 17.1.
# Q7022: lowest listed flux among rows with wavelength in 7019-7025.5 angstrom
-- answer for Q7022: 16.5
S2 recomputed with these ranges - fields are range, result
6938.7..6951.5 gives 16.9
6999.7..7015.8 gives 16.6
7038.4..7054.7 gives 16.8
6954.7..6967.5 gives 17.4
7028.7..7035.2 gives 17.7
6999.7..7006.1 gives 16.5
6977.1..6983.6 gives 16.8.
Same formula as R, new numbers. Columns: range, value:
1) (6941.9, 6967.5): 16.9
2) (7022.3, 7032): 16.7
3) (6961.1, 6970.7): 17.3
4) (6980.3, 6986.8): 16.8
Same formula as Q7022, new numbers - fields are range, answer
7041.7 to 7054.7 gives 16.2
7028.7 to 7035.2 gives 17.6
